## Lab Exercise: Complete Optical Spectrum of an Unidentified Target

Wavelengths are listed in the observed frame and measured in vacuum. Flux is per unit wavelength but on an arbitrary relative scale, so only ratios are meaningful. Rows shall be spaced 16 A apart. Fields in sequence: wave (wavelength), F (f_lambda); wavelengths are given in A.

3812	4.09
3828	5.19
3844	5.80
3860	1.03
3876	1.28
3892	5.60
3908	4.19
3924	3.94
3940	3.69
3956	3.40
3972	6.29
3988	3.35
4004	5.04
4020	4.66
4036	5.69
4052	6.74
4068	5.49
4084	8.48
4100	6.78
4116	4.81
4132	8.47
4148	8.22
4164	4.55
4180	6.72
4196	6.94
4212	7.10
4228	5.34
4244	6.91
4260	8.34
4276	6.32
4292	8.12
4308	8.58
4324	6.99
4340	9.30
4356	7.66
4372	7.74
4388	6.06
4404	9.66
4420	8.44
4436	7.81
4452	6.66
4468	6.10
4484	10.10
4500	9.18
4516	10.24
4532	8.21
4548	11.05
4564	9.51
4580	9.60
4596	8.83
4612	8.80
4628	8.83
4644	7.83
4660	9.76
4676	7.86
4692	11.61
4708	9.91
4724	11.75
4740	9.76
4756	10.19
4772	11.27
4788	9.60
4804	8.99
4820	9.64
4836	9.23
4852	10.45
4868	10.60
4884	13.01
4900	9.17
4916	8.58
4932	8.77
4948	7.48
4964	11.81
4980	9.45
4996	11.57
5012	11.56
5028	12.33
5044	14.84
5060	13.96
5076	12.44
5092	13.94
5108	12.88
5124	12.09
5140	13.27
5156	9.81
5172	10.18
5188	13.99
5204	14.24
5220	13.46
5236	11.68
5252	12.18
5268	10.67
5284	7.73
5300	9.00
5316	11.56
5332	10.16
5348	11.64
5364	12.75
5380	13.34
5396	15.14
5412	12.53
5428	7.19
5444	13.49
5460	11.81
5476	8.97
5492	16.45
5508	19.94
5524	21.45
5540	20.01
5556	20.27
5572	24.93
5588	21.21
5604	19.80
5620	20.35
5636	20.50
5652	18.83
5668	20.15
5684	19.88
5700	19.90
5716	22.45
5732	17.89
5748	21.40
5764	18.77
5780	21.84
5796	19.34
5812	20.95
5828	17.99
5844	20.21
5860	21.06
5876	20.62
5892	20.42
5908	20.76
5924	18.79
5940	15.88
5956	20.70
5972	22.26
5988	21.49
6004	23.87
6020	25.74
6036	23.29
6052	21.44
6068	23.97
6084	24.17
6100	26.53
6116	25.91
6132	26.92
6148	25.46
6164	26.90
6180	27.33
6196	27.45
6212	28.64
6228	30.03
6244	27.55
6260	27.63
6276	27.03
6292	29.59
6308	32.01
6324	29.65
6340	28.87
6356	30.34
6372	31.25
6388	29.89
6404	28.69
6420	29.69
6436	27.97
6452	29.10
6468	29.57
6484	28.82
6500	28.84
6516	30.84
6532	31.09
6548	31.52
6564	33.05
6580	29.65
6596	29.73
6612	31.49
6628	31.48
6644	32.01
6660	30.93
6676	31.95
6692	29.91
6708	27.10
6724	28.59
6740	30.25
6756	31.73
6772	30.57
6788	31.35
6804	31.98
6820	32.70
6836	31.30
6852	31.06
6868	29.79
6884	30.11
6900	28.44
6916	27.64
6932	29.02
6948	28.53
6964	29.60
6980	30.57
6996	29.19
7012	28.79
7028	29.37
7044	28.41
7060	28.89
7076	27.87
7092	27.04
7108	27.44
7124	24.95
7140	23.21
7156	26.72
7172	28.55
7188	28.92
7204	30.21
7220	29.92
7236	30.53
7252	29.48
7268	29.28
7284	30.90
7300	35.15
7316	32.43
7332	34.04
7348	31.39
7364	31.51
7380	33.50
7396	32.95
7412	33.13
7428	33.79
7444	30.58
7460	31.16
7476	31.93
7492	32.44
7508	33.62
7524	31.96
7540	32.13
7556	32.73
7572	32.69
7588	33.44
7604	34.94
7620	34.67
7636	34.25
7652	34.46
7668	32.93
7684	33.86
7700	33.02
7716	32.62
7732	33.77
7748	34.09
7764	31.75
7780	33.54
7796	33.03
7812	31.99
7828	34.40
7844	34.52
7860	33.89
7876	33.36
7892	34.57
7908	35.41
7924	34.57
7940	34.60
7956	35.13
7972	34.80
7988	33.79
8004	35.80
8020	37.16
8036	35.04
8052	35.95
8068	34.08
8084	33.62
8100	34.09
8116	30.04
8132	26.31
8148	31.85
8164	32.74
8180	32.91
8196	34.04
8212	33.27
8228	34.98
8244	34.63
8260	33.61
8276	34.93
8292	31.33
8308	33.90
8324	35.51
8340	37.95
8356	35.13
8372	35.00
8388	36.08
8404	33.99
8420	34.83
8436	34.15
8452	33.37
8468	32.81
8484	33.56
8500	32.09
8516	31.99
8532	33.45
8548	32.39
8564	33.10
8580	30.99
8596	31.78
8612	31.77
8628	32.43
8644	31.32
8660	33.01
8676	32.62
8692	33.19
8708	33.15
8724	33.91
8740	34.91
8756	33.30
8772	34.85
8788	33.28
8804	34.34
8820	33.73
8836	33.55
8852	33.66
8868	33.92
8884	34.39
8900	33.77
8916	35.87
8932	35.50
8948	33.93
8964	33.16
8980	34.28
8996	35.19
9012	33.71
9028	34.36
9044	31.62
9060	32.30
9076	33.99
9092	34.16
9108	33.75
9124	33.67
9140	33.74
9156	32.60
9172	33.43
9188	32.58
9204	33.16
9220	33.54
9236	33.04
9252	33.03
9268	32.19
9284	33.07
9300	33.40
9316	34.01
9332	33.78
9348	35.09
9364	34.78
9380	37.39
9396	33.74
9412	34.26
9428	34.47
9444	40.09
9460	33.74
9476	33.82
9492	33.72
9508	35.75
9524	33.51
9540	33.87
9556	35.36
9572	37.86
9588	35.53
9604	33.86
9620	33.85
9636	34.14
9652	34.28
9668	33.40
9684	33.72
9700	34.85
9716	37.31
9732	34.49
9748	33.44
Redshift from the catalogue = 0.379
